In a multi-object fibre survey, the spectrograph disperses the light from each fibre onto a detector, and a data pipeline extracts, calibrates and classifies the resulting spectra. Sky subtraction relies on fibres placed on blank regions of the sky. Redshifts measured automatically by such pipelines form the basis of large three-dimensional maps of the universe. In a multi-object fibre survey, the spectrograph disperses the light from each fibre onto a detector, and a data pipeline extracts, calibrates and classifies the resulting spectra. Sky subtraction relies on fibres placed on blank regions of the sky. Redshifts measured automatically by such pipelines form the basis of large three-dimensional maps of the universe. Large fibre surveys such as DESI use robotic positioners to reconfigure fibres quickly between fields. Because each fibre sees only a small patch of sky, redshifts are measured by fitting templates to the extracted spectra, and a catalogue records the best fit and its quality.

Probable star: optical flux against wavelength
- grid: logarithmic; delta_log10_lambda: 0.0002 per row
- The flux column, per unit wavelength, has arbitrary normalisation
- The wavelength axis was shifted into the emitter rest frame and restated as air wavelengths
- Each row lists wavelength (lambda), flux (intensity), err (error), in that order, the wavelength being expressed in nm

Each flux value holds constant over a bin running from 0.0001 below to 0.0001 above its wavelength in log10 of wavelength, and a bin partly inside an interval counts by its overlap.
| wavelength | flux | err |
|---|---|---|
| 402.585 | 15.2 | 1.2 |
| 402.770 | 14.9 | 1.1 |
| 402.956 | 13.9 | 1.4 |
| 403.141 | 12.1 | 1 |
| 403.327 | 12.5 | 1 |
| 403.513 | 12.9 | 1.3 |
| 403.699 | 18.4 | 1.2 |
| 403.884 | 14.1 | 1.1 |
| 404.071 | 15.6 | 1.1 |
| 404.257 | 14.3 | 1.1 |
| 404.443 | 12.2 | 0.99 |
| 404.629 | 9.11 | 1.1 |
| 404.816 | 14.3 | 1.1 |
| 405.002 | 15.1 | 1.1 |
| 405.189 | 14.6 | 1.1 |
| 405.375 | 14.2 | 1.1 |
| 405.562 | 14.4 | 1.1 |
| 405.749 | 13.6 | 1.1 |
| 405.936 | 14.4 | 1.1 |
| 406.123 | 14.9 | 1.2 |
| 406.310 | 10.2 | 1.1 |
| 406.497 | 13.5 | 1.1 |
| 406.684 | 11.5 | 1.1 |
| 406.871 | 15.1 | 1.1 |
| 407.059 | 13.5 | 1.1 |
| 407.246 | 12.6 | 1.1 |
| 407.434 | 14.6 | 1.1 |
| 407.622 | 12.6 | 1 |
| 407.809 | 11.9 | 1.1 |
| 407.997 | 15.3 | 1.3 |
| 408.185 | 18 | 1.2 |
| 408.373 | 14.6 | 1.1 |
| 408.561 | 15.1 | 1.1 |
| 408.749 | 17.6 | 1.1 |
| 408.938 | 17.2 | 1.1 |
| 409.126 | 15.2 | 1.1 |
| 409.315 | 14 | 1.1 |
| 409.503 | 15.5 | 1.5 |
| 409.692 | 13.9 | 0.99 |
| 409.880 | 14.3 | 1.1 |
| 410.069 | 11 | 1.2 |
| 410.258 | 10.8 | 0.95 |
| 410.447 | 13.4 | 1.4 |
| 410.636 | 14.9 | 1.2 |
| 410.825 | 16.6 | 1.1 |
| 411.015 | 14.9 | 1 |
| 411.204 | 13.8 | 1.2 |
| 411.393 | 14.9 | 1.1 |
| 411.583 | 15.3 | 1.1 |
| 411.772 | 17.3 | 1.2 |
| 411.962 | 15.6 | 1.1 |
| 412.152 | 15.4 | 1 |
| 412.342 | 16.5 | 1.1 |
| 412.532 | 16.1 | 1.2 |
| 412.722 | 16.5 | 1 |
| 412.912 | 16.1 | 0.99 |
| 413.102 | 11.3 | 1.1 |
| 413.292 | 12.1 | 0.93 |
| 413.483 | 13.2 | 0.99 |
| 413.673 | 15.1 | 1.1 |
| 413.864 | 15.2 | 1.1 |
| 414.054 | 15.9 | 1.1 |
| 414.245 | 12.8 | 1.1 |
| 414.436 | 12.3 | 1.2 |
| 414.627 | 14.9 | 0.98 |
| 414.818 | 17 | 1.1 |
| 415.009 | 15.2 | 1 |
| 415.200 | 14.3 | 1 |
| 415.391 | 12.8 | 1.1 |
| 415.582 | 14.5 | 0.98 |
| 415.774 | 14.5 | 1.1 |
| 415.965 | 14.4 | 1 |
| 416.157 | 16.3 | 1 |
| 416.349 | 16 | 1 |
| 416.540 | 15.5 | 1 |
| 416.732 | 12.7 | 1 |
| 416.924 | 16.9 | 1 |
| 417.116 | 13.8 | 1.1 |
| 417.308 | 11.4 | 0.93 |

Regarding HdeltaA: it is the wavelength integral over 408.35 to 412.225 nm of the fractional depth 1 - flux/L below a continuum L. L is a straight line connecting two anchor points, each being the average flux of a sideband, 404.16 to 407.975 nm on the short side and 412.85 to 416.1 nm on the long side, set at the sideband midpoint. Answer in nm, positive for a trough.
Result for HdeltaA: -0.29 nm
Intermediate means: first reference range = 13.4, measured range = 14.8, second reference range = 14.2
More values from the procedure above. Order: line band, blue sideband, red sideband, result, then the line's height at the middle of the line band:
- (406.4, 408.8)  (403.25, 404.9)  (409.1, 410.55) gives -0.12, 13.5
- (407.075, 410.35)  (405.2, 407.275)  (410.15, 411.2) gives -0.13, 13.8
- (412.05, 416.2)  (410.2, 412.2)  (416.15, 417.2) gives 0.10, 15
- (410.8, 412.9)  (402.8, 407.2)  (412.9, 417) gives -0.22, 14.2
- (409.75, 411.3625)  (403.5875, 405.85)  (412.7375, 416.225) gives 0.06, 14.3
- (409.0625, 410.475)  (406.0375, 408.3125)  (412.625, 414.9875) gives 0.05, 13.9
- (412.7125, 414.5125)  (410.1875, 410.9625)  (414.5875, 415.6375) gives 0.07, 14.6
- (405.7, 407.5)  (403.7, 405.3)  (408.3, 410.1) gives 0.13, 14.4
